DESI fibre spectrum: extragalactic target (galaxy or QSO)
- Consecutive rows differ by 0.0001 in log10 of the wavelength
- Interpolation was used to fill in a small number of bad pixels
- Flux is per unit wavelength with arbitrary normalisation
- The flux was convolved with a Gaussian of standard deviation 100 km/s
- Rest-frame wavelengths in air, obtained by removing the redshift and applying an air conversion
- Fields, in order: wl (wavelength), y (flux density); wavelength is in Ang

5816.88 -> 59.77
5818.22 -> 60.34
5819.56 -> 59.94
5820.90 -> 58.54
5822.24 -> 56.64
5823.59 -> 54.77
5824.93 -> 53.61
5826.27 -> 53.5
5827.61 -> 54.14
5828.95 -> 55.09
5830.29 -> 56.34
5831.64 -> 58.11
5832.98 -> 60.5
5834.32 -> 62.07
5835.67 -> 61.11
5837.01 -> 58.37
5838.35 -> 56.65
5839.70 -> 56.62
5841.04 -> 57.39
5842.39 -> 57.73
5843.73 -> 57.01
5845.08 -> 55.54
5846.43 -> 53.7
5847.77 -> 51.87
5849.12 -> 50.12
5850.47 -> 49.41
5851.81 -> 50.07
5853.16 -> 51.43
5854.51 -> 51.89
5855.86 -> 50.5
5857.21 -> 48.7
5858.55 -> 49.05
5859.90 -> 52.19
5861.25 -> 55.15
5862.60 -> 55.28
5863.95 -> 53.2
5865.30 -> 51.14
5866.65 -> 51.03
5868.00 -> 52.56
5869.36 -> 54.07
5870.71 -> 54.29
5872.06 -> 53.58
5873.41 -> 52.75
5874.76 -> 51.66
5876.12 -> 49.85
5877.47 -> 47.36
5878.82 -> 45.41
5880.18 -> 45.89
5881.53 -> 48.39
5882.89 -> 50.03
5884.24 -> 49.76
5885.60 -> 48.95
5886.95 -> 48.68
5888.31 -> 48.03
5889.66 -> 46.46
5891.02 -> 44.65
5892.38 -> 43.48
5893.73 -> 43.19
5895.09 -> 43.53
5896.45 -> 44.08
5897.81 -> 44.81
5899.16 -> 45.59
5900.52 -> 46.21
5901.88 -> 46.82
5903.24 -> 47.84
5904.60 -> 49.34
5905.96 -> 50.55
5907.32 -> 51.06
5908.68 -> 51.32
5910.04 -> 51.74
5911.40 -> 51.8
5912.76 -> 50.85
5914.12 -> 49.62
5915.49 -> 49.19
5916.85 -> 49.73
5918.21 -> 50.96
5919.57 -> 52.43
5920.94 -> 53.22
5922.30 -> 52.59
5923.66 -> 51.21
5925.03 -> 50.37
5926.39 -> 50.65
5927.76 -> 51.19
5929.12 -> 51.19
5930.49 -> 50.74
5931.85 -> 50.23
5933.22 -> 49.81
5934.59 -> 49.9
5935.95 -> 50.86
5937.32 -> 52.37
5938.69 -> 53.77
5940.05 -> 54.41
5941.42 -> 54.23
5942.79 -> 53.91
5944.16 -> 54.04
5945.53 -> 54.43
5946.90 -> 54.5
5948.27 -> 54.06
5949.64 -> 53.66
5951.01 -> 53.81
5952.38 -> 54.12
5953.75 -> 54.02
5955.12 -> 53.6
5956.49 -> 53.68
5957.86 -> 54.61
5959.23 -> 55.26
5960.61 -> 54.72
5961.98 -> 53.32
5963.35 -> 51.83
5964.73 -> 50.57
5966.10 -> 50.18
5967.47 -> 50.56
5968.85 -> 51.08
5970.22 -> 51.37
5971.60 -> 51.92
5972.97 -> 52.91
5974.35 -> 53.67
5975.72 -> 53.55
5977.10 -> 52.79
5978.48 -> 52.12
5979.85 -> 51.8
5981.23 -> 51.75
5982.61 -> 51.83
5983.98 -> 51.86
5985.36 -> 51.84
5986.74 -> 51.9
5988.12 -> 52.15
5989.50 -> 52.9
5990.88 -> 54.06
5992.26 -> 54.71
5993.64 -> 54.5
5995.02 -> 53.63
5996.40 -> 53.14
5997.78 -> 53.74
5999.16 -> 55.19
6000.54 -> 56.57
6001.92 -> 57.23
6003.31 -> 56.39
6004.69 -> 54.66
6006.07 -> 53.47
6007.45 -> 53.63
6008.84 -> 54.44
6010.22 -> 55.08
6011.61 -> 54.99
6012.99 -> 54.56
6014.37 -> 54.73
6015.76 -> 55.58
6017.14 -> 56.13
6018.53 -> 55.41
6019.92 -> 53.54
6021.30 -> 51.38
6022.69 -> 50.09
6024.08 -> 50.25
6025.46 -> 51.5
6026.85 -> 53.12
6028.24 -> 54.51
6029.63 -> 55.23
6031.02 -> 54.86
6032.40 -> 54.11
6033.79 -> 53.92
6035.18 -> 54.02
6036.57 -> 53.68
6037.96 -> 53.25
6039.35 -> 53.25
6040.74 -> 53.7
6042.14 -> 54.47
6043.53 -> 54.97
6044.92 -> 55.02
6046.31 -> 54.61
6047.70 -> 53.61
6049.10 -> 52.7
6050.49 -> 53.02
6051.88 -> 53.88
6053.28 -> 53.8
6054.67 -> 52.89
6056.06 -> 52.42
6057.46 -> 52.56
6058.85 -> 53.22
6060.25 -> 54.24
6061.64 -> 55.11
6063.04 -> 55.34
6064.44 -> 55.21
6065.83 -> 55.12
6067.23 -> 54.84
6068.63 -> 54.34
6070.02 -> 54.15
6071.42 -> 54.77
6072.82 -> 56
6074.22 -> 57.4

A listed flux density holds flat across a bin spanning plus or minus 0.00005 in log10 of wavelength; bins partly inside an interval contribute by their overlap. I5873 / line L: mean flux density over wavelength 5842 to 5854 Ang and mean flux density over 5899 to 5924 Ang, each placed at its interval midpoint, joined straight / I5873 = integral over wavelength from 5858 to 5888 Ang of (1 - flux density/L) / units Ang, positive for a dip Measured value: 0.5 Ang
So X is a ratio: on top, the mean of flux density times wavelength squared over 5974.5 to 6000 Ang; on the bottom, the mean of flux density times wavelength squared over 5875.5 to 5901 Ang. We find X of 1.18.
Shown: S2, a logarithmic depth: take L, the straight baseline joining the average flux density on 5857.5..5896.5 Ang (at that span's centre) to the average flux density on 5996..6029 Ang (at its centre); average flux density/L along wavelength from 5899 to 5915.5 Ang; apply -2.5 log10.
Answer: 0.02 mag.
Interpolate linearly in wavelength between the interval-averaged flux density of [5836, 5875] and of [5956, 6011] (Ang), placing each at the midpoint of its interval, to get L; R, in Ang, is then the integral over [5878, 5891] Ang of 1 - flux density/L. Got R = 1.3 Ang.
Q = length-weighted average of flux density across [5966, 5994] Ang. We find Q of 52.4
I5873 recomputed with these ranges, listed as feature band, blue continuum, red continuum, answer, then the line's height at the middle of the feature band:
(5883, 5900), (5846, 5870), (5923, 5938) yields 1.7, 51.3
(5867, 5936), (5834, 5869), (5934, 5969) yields 5.3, 53.5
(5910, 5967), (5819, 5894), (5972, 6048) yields 1.0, 53.2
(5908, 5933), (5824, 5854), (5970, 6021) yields 1.6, 54.6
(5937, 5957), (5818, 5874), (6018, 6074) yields 0.1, 54.2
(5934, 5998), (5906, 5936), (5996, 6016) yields 0.1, 53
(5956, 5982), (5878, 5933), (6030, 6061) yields -0.7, 51.1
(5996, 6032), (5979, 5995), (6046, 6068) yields -0.7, 53.2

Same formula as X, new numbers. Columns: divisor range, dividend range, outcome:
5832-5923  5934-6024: 1.08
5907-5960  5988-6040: 1.06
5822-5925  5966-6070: 1.09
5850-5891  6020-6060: 1.12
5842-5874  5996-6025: 1.09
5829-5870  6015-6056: 1.05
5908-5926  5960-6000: 1.05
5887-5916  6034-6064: 1.19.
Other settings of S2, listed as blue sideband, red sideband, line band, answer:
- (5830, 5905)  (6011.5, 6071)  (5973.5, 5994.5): 0.01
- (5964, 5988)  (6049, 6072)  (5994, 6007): -0.05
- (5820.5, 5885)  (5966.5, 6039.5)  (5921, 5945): 0.03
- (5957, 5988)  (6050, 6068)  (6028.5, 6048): -0.01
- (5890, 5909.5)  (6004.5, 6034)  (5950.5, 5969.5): -0.06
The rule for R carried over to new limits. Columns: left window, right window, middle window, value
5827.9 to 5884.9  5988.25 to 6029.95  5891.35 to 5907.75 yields 2.2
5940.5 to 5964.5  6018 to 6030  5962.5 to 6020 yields -0.2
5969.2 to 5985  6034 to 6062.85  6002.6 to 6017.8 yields -0.5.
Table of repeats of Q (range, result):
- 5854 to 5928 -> 49.7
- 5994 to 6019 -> 54.9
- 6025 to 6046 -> 54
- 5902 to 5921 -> 50.5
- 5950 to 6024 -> 53.4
